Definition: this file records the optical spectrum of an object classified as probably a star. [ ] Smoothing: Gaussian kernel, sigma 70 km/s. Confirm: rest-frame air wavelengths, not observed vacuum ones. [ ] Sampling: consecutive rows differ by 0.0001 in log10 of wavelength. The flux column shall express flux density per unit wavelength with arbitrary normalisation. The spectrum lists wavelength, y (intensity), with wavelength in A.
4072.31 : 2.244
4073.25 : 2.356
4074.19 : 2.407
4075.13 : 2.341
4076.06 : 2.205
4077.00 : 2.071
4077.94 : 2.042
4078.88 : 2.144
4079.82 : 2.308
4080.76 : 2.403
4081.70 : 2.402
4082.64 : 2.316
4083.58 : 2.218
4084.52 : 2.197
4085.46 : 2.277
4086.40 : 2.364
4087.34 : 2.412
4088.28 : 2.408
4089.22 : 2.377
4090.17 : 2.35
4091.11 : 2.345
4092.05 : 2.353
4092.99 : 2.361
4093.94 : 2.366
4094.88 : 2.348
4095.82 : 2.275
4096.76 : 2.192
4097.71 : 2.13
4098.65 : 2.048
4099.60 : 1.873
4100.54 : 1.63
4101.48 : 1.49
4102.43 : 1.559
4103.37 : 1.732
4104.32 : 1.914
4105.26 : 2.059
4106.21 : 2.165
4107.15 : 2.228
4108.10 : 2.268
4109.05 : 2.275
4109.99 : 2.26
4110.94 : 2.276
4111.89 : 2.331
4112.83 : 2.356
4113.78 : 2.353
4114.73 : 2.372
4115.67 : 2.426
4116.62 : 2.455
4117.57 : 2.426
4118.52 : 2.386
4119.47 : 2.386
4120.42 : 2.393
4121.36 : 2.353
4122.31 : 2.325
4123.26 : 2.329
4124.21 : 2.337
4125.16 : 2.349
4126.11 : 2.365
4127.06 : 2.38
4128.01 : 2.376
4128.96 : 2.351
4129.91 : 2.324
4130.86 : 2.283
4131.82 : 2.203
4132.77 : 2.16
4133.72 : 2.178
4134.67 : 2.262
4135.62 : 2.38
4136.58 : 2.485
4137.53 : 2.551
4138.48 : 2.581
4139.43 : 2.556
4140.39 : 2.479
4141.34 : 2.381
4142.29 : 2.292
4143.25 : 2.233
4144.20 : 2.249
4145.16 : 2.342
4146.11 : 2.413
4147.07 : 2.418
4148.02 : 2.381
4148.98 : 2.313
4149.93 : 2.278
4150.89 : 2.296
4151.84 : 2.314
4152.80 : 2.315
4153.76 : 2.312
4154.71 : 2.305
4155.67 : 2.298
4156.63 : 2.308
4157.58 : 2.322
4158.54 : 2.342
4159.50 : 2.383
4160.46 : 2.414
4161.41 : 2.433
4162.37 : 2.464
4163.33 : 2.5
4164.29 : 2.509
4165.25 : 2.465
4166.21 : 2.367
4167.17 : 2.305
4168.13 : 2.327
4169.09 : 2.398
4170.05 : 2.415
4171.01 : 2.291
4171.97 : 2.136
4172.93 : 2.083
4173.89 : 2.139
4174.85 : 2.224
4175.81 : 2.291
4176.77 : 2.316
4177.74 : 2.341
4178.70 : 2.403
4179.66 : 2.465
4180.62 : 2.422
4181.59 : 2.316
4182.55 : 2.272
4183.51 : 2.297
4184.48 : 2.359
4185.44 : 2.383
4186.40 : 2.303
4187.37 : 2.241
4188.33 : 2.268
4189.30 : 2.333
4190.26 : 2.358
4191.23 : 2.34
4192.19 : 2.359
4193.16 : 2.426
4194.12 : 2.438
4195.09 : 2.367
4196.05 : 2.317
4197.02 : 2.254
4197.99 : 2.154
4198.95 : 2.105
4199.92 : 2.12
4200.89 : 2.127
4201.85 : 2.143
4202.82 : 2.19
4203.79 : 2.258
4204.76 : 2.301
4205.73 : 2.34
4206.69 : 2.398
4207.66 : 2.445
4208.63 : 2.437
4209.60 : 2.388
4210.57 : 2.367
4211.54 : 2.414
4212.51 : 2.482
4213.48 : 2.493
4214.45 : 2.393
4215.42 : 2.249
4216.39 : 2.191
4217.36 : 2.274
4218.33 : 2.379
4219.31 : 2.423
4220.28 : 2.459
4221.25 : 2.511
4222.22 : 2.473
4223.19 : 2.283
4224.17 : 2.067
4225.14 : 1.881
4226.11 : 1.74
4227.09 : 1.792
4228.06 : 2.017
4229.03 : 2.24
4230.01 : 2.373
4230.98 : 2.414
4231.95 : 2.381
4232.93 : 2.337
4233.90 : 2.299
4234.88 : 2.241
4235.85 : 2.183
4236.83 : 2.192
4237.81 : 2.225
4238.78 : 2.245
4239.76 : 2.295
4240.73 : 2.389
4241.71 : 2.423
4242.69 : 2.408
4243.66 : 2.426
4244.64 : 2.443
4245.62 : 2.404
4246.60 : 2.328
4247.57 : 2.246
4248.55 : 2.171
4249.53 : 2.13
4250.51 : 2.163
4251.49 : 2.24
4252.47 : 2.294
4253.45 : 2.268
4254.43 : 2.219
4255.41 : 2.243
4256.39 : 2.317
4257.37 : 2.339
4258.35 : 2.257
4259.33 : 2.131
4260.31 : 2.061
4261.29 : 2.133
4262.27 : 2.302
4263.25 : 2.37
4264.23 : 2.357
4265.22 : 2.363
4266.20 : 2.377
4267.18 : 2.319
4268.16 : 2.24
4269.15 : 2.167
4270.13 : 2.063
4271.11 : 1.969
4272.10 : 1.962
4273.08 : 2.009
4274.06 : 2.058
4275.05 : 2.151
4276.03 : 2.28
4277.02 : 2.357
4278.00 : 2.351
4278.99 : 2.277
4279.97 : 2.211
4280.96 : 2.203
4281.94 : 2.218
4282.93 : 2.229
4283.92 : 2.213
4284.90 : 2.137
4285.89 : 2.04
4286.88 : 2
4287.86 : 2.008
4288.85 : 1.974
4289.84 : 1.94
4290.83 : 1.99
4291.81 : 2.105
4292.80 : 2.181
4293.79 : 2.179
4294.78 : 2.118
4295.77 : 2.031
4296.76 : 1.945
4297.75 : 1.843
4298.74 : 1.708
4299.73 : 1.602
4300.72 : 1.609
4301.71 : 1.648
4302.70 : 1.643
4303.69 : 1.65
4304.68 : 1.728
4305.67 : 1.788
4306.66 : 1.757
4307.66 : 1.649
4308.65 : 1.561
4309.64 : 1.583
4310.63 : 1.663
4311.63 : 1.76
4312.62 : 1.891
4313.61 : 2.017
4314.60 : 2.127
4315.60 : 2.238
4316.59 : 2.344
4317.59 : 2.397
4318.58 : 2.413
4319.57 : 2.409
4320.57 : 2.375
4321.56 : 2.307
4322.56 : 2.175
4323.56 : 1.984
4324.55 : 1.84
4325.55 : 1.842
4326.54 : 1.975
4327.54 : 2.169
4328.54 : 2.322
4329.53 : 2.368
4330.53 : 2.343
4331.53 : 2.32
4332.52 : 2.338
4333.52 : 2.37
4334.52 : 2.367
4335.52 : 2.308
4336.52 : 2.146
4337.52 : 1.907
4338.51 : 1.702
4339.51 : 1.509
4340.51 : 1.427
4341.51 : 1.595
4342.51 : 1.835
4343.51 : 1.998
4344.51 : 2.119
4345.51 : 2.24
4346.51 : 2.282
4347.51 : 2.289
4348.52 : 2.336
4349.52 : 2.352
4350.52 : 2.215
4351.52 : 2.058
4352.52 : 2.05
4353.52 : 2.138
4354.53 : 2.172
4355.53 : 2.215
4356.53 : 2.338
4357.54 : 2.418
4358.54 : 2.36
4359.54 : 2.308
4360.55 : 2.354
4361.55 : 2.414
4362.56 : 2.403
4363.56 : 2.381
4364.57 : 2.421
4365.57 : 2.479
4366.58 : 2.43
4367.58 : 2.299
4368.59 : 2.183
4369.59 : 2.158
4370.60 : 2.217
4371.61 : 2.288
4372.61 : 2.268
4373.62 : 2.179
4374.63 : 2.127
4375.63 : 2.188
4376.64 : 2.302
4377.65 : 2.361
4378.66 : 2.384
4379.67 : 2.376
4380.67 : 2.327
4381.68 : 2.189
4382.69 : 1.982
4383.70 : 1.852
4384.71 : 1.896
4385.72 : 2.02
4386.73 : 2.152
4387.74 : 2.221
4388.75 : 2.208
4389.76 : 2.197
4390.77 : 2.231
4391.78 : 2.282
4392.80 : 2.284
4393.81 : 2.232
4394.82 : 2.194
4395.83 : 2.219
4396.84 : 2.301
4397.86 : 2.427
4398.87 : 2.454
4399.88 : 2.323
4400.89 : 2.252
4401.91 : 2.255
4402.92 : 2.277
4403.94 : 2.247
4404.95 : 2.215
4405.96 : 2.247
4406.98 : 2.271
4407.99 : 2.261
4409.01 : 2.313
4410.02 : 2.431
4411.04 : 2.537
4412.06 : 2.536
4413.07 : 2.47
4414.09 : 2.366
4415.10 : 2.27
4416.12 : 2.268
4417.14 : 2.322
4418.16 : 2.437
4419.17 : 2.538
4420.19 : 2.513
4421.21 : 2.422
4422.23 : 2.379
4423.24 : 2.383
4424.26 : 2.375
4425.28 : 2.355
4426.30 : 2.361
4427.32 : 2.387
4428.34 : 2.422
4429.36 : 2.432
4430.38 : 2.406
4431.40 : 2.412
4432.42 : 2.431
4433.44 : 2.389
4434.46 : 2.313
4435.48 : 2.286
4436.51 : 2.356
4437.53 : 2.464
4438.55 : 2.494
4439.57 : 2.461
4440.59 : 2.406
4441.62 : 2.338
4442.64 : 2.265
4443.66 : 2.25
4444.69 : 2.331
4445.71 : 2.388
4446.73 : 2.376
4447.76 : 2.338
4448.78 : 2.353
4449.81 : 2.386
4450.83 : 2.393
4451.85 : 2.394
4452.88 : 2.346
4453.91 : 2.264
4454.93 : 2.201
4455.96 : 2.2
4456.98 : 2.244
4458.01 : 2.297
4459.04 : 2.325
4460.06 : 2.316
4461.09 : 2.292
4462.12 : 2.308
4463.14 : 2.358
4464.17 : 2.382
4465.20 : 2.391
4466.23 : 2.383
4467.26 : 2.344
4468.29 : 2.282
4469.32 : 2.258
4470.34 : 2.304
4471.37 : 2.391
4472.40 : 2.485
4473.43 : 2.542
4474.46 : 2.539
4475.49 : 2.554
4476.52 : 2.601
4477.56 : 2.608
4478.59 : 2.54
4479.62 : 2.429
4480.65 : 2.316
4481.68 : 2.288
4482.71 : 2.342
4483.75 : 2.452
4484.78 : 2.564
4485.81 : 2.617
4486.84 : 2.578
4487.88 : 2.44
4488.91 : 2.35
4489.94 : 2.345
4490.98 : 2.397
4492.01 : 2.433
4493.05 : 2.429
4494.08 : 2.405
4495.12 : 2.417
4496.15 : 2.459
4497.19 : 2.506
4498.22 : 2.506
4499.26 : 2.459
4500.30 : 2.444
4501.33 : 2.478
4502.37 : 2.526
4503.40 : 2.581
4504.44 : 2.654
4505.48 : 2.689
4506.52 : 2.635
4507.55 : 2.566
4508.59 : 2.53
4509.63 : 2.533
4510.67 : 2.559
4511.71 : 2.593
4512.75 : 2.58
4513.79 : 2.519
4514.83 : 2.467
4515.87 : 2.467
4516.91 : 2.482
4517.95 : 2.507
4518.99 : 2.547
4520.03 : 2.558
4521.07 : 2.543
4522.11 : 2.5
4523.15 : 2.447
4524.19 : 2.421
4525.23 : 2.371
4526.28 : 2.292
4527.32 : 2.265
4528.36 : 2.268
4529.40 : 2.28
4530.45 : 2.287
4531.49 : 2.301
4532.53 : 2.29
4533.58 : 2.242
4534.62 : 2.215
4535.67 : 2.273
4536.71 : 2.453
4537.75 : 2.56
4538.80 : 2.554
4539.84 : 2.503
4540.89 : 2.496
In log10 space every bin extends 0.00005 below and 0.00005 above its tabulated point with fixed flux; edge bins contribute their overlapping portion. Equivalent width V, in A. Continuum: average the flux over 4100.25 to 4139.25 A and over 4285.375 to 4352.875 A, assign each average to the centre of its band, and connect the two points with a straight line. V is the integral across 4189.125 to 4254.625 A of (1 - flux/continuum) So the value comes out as -4.7 A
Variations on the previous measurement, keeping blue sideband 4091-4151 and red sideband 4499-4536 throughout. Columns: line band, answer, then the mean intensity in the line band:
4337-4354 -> 2.66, 2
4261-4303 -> 4.52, 2.09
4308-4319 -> 1.72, 1.99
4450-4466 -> 0.73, 2.32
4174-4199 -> -0.24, 2.32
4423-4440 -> 0.13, 2.4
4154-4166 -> -0.55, 2.39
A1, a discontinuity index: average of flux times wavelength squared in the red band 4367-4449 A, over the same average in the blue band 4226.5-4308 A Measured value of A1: 1.2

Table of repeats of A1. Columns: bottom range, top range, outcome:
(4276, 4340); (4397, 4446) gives 1.22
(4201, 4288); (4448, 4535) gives 1.21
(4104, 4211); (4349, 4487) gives 1.13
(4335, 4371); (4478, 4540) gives 1.21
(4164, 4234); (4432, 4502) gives 1.18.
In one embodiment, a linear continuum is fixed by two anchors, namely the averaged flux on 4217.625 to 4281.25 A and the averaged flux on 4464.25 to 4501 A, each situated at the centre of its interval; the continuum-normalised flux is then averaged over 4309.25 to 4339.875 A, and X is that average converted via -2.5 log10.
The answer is 0.093 mag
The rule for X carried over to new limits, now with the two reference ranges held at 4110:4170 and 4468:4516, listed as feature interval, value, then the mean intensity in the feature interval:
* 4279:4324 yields 0.21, 1.99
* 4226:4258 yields 0.06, 2.26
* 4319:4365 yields 0.12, 2.17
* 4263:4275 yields 0.11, 2.18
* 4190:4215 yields 0.03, 2.32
